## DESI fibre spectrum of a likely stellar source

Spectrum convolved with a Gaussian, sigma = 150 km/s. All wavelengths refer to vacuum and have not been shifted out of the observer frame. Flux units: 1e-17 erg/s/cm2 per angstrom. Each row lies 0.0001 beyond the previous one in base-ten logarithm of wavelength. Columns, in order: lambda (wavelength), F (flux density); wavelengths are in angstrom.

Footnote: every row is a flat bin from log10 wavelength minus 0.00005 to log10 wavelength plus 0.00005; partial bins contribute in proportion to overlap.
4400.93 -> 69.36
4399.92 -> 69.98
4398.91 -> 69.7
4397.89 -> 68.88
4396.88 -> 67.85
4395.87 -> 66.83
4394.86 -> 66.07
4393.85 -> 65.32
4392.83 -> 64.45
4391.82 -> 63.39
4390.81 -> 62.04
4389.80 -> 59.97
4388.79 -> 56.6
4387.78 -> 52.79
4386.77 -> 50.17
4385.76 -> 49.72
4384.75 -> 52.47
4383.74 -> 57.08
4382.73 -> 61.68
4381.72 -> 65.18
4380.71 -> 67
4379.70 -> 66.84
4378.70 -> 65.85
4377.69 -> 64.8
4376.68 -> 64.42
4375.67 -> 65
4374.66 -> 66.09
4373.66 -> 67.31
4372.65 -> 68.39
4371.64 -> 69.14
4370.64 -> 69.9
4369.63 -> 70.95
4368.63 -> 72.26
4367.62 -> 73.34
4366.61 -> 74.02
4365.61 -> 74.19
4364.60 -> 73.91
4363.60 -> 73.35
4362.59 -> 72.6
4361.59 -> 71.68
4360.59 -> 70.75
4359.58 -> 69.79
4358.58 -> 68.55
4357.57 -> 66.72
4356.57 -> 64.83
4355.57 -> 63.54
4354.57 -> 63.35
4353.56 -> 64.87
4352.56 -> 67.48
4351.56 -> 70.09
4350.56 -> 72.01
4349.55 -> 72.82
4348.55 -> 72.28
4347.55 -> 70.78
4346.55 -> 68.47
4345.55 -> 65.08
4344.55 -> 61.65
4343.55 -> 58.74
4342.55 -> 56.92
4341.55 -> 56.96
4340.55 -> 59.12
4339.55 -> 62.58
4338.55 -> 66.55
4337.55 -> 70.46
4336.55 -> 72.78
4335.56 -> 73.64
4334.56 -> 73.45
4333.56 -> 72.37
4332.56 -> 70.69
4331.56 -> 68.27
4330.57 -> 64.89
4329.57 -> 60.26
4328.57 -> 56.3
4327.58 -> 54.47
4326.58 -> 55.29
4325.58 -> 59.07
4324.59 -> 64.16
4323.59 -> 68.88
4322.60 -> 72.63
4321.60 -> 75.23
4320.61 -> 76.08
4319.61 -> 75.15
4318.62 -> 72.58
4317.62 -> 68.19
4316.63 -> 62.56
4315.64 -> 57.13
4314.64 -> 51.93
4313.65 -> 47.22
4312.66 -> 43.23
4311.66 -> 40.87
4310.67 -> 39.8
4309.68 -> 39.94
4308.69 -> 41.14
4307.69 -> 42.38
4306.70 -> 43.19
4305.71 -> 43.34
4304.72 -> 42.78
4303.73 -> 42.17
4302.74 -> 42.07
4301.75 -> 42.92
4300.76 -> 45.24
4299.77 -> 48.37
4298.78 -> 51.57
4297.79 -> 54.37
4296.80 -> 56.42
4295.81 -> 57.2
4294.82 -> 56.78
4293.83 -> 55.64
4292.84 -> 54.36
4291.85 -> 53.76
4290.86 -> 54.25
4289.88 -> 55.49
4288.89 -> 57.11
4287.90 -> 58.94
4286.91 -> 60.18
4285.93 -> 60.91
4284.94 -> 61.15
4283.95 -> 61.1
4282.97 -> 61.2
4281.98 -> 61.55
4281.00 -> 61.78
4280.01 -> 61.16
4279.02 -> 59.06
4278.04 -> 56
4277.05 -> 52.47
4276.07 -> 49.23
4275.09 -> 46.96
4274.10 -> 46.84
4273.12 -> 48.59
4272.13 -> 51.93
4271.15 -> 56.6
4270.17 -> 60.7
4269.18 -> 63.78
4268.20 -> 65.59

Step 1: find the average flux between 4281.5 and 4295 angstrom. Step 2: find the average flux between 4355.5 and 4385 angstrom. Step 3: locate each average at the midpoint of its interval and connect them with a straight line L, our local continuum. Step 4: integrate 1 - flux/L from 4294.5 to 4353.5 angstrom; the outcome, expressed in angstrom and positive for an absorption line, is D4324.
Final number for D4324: 3.0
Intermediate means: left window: 58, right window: 67.9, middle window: 59.4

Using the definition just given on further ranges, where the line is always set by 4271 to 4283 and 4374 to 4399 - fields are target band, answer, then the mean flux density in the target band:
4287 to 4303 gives 0.8 angstrom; 53.1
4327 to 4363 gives -4.3 angstrom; 66.5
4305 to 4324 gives 0.5 angstrom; 55.7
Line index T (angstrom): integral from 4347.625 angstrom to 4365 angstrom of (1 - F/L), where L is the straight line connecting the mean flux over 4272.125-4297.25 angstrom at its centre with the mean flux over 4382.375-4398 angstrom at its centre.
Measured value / -3.09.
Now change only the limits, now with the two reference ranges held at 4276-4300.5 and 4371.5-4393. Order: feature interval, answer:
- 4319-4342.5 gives -2.92 angstrom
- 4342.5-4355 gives -1.44 angstrom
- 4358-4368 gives -1.89 angstrom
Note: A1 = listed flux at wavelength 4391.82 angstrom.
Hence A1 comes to 63.39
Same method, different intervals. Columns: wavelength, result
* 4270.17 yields 60.7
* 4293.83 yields 55.64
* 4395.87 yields 66.83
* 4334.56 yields 73.45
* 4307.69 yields 42.38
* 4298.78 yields 51.57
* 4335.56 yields 73.64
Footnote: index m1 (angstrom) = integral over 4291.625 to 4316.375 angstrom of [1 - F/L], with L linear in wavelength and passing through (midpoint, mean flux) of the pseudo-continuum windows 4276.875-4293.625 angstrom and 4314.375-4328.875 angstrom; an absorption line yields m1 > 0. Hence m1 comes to 5.5 angstrom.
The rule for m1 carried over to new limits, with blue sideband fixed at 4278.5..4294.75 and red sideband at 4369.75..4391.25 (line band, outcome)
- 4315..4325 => -1.5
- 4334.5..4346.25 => -0.8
